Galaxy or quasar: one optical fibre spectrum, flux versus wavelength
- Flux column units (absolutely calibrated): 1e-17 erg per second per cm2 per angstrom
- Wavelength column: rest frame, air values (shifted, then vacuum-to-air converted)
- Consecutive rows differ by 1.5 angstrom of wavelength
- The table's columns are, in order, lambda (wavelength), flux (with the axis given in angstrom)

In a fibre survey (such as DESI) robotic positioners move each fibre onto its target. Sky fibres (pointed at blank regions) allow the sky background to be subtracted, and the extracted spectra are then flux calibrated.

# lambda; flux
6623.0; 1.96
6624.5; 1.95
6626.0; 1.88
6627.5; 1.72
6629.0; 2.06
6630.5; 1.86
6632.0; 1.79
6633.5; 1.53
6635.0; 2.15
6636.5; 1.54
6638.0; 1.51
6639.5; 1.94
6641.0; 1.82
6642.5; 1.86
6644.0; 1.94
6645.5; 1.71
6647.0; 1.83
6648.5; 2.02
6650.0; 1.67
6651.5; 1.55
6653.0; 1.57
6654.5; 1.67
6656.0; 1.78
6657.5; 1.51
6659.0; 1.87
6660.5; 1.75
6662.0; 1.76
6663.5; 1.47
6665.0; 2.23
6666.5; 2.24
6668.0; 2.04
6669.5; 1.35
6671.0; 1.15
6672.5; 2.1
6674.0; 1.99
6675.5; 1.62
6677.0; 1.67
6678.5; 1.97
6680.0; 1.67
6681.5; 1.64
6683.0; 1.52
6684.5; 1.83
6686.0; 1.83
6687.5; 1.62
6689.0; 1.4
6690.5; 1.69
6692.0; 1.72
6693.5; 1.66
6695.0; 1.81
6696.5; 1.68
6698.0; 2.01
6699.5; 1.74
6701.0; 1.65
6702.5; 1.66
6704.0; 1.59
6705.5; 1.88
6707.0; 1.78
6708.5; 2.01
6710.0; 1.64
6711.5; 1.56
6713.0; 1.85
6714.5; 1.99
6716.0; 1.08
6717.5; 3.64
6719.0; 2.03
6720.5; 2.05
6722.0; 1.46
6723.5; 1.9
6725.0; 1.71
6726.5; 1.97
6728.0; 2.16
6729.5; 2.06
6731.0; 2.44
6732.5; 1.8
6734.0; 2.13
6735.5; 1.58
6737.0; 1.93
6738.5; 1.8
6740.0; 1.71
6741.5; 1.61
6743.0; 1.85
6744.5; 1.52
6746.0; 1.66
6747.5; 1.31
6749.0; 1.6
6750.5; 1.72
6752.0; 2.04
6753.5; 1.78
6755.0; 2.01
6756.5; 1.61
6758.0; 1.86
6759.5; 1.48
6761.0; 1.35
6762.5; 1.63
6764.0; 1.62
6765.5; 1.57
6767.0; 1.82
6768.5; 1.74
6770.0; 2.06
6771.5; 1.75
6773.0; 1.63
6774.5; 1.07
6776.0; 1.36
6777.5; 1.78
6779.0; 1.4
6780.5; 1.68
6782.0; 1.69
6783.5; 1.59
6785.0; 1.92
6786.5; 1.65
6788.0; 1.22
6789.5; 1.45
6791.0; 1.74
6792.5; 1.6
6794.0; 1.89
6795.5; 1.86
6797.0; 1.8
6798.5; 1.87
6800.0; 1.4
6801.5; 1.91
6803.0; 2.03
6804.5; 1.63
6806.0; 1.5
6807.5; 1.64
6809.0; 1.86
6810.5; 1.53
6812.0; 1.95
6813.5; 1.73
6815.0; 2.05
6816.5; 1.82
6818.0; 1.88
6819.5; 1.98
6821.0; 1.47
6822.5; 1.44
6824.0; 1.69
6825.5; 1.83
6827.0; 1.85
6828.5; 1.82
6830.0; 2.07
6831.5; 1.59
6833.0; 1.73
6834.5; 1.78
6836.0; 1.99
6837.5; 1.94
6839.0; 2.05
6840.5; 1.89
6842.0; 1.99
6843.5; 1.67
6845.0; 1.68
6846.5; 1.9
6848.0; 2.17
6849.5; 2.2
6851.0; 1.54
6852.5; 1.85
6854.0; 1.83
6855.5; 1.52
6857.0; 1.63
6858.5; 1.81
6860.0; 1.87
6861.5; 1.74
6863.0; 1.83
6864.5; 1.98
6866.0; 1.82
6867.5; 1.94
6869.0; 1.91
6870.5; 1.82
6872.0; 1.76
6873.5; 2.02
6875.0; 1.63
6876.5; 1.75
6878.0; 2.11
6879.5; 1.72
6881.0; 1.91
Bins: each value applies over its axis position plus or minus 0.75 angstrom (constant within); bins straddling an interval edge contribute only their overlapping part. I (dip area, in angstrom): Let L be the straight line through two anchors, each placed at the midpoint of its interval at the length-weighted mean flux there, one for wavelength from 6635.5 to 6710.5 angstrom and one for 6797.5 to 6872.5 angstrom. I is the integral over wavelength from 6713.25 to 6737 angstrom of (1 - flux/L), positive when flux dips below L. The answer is -3.1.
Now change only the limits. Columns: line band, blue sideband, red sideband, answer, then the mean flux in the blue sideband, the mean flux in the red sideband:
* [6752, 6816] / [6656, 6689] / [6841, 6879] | 4.01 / 1.75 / 1.84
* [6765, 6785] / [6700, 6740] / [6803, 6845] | 2.21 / 1.89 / 1.79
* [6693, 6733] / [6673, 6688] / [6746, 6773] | -3.67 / 1.74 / 1.7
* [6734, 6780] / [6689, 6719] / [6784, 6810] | 2.17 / 1.82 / 1.7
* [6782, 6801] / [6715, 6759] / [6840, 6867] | 1.81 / 1.86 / 1.83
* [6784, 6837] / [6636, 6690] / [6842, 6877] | 1.64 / 1.74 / 1.82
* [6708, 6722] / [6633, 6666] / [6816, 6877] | -1.35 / 1.76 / 1.82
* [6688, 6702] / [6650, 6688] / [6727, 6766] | 0.33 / 1.74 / 1.77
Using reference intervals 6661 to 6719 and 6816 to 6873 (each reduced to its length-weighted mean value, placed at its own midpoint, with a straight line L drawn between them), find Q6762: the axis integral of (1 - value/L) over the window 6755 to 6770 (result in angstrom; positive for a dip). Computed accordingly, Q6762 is 1.10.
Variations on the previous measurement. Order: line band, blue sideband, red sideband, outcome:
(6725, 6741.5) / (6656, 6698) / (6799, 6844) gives -1.6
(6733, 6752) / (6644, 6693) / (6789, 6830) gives 0.3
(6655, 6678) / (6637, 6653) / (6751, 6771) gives -0.1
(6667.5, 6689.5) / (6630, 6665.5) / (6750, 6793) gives 0.5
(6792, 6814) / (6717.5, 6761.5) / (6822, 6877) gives 1.0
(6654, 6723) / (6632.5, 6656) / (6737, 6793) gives -2.6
